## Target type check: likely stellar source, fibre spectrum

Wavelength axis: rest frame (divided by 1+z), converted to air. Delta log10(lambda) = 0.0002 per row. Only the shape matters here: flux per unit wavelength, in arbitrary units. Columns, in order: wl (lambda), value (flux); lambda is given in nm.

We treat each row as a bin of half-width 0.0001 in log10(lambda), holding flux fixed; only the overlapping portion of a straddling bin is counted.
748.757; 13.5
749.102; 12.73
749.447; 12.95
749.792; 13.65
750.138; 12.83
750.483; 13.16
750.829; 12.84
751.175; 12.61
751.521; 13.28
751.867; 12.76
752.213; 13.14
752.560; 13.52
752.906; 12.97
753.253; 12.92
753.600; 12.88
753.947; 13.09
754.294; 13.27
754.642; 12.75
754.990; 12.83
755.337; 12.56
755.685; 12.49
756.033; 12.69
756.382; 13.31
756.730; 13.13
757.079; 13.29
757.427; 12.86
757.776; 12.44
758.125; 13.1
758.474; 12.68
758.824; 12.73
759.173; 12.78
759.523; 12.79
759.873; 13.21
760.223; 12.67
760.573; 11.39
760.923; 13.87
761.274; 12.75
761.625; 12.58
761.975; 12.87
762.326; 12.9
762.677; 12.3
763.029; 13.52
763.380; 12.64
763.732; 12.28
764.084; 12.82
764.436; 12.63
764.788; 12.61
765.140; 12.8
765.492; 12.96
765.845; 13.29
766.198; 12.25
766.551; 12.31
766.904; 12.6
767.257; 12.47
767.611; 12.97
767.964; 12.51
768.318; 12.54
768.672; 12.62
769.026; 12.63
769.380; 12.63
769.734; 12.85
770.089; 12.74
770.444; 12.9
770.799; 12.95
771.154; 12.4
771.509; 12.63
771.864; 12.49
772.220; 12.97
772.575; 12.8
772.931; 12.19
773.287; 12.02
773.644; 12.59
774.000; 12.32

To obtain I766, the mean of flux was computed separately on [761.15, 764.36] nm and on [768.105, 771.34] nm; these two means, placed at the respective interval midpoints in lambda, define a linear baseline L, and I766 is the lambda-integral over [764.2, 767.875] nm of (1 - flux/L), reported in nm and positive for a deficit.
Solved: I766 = 0.01 nm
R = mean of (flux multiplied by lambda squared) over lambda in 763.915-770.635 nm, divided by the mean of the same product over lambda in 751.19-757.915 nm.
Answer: 1.01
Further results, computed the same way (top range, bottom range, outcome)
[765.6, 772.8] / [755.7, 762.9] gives 1.02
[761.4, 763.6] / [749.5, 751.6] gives 1.01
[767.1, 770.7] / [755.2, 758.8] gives 1.02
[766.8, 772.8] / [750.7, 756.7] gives 1.02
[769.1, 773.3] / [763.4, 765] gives 1.02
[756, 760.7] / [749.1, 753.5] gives 1.00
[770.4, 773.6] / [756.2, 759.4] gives 1.01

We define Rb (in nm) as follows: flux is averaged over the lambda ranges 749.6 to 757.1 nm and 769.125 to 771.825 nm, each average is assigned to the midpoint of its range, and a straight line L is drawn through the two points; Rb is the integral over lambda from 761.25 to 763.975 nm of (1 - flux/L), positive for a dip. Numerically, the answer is 0.024 nm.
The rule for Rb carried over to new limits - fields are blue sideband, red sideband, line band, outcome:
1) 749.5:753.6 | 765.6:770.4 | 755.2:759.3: 0.023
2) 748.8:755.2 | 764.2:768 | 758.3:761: 0.023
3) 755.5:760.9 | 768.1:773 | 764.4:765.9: -0.013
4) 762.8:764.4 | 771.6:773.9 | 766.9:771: -0.028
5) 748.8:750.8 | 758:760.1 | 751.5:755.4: -0.001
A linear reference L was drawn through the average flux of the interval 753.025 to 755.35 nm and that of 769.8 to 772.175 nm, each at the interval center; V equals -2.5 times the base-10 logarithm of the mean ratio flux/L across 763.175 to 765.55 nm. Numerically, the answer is 0.01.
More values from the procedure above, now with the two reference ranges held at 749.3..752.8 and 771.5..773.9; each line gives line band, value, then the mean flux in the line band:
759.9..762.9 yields 0.008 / 12.7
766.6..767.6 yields 0.007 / 12.6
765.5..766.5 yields -0.004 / 12.7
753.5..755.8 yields 0.011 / 12.8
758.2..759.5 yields 0.009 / 12.8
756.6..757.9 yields -0.003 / 12.9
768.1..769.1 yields 0.003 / 12.6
